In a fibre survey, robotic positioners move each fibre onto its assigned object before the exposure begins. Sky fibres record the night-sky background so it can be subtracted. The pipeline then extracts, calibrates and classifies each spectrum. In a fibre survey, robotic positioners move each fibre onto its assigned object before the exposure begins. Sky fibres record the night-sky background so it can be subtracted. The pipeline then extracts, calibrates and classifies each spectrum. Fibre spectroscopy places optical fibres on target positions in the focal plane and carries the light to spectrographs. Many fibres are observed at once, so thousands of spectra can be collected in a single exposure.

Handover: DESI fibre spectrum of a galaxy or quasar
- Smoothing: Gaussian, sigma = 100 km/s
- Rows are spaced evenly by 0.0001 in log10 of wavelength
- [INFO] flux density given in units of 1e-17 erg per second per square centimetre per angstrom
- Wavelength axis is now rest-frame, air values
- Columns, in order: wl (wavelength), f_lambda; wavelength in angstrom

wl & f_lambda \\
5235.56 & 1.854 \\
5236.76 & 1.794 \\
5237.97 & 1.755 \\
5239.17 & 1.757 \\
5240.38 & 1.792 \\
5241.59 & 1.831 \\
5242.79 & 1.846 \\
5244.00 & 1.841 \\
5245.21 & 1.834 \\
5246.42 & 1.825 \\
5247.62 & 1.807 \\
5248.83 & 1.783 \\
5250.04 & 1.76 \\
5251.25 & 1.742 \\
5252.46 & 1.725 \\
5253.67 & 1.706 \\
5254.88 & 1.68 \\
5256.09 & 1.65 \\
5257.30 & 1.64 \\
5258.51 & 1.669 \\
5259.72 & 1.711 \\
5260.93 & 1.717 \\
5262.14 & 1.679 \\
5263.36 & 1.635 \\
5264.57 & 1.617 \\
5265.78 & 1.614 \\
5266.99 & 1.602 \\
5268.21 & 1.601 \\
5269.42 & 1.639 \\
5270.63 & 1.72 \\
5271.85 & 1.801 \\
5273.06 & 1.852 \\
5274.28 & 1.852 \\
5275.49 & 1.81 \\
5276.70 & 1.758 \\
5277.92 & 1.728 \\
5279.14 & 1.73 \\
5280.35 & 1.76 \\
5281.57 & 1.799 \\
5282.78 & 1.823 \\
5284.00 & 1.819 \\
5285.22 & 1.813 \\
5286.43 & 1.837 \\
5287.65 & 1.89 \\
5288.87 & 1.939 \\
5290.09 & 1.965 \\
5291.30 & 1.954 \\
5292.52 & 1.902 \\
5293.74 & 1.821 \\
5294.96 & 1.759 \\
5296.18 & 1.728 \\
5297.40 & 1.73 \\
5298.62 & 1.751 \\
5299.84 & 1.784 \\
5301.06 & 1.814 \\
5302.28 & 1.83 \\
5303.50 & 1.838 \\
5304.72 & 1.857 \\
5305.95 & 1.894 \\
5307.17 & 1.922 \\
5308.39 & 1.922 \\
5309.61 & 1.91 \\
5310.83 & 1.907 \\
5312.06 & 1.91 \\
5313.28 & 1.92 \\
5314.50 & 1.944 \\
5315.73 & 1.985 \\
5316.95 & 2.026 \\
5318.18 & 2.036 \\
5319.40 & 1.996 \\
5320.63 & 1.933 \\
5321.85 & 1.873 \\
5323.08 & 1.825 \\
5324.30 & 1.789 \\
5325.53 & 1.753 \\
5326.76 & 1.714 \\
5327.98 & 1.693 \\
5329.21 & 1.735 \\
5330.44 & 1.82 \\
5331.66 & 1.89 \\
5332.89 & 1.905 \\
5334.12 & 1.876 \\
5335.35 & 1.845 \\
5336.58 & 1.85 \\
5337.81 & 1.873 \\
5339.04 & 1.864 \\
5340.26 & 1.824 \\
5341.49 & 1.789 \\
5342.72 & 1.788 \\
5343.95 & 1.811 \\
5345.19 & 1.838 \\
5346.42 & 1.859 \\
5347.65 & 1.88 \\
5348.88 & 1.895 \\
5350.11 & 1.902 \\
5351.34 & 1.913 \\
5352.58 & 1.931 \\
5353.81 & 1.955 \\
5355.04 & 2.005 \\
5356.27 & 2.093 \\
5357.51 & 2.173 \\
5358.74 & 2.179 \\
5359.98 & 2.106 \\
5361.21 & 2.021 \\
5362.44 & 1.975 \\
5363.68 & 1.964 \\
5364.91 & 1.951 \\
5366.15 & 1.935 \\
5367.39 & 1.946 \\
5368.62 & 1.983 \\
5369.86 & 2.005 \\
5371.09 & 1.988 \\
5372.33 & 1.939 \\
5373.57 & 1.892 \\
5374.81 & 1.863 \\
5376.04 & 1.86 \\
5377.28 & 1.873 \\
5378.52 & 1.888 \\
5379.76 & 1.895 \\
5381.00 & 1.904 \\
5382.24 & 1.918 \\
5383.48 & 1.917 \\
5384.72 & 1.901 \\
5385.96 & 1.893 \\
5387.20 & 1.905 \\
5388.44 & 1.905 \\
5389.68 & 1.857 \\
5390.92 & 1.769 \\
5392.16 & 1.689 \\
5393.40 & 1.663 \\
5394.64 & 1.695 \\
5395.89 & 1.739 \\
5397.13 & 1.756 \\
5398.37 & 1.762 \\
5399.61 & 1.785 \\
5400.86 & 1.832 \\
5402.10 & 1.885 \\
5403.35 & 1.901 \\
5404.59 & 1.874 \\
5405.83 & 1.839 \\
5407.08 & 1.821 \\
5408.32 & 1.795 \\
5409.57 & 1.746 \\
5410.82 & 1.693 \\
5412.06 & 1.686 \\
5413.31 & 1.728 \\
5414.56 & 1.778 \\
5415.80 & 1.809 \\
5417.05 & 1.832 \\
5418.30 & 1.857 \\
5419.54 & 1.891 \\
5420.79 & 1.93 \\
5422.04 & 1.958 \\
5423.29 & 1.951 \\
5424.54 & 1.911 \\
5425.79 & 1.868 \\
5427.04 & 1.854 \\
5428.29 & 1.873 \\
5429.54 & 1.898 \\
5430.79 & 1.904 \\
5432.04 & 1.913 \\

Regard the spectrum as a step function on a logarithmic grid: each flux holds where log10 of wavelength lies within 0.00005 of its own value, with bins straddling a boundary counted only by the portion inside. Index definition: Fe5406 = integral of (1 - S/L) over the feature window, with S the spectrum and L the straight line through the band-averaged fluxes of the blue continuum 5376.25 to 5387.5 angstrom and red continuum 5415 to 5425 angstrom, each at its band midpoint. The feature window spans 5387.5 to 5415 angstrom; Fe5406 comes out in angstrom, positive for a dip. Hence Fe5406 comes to 1.6 angstrom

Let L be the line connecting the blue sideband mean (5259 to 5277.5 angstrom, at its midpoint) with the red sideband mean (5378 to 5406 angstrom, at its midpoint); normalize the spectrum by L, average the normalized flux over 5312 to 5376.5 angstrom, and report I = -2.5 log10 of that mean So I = -0.07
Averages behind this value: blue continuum 1.71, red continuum 1.83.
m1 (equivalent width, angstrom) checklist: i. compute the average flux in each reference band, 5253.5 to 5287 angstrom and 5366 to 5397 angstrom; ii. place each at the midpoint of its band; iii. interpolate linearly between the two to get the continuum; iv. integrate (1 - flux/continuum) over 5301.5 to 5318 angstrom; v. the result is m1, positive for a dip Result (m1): -1.3 angstrom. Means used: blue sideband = 1.72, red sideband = 1.87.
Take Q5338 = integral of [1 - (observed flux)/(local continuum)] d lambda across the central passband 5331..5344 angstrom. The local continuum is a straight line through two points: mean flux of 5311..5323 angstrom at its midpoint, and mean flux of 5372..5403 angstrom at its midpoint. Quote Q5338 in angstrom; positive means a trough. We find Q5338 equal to 0.47 angstrom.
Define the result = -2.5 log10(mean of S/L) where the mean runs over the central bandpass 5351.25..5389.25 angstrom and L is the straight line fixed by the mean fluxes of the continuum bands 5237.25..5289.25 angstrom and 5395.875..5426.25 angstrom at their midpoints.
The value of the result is -0.09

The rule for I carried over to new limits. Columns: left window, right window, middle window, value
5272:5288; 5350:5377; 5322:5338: 0.06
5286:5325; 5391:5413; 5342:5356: -0.04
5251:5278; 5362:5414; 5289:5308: -0.06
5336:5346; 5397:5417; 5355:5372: -0.12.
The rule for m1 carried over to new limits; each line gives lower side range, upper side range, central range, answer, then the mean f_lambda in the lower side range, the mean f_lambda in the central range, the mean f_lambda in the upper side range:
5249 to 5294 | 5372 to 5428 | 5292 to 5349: -2.11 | 1.76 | 1.85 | 1.84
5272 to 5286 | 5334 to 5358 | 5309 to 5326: -0.57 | 1.8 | 1.92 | 1.9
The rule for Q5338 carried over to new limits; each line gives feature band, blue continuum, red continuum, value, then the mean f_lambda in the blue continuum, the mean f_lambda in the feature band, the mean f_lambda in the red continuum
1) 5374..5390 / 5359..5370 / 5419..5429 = 0.6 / 1.99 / 1.89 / 1.9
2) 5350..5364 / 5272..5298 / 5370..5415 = -1.5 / 1.82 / 2.02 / 1.83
